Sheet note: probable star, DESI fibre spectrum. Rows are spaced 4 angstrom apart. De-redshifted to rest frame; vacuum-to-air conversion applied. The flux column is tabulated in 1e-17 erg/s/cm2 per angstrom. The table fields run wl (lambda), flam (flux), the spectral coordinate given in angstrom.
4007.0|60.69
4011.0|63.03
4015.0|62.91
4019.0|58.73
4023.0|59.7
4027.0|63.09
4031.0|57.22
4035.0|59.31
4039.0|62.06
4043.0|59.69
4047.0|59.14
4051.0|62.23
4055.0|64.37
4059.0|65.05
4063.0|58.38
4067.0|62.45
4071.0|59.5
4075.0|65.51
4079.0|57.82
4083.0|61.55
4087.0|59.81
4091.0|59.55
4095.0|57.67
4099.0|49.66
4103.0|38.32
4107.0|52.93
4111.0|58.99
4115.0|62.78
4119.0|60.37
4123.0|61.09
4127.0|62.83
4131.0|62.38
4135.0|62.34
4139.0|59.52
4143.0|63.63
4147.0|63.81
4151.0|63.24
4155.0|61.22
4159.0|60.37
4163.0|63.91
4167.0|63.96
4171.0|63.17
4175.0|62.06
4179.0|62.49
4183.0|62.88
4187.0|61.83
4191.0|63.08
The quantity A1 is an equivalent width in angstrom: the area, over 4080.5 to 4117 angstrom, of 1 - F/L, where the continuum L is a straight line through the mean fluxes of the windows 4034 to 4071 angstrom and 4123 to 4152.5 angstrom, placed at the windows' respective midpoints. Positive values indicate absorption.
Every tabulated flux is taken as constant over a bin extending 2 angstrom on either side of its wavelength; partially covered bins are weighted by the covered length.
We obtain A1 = 3.7 angstrom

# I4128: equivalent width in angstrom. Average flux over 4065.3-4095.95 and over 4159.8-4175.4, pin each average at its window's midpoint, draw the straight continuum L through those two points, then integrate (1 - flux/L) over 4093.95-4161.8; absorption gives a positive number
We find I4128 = 3.3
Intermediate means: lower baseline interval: 60.6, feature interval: 59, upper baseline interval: 63.2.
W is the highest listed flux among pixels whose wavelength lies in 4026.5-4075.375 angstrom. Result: 65.51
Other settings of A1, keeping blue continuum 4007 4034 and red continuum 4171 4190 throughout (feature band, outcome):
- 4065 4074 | -0.03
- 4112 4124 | 0.10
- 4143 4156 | -0.19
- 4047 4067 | -0.34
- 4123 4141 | 0.07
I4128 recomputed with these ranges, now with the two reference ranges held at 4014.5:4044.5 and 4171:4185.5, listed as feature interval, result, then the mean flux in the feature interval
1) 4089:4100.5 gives 1.0 angstrom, 55.9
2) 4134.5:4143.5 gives 0.1 angstrom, 61.4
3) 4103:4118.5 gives 1.4 angstrom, 55.9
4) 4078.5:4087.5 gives 0.2 angstrom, 60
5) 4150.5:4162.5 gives 0.1 angstrom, 61.7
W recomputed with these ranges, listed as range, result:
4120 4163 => 63.91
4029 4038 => 59.31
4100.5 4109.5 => 52.93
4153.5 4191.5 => 63.96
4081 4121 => 62.78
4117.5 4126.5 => 61.09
